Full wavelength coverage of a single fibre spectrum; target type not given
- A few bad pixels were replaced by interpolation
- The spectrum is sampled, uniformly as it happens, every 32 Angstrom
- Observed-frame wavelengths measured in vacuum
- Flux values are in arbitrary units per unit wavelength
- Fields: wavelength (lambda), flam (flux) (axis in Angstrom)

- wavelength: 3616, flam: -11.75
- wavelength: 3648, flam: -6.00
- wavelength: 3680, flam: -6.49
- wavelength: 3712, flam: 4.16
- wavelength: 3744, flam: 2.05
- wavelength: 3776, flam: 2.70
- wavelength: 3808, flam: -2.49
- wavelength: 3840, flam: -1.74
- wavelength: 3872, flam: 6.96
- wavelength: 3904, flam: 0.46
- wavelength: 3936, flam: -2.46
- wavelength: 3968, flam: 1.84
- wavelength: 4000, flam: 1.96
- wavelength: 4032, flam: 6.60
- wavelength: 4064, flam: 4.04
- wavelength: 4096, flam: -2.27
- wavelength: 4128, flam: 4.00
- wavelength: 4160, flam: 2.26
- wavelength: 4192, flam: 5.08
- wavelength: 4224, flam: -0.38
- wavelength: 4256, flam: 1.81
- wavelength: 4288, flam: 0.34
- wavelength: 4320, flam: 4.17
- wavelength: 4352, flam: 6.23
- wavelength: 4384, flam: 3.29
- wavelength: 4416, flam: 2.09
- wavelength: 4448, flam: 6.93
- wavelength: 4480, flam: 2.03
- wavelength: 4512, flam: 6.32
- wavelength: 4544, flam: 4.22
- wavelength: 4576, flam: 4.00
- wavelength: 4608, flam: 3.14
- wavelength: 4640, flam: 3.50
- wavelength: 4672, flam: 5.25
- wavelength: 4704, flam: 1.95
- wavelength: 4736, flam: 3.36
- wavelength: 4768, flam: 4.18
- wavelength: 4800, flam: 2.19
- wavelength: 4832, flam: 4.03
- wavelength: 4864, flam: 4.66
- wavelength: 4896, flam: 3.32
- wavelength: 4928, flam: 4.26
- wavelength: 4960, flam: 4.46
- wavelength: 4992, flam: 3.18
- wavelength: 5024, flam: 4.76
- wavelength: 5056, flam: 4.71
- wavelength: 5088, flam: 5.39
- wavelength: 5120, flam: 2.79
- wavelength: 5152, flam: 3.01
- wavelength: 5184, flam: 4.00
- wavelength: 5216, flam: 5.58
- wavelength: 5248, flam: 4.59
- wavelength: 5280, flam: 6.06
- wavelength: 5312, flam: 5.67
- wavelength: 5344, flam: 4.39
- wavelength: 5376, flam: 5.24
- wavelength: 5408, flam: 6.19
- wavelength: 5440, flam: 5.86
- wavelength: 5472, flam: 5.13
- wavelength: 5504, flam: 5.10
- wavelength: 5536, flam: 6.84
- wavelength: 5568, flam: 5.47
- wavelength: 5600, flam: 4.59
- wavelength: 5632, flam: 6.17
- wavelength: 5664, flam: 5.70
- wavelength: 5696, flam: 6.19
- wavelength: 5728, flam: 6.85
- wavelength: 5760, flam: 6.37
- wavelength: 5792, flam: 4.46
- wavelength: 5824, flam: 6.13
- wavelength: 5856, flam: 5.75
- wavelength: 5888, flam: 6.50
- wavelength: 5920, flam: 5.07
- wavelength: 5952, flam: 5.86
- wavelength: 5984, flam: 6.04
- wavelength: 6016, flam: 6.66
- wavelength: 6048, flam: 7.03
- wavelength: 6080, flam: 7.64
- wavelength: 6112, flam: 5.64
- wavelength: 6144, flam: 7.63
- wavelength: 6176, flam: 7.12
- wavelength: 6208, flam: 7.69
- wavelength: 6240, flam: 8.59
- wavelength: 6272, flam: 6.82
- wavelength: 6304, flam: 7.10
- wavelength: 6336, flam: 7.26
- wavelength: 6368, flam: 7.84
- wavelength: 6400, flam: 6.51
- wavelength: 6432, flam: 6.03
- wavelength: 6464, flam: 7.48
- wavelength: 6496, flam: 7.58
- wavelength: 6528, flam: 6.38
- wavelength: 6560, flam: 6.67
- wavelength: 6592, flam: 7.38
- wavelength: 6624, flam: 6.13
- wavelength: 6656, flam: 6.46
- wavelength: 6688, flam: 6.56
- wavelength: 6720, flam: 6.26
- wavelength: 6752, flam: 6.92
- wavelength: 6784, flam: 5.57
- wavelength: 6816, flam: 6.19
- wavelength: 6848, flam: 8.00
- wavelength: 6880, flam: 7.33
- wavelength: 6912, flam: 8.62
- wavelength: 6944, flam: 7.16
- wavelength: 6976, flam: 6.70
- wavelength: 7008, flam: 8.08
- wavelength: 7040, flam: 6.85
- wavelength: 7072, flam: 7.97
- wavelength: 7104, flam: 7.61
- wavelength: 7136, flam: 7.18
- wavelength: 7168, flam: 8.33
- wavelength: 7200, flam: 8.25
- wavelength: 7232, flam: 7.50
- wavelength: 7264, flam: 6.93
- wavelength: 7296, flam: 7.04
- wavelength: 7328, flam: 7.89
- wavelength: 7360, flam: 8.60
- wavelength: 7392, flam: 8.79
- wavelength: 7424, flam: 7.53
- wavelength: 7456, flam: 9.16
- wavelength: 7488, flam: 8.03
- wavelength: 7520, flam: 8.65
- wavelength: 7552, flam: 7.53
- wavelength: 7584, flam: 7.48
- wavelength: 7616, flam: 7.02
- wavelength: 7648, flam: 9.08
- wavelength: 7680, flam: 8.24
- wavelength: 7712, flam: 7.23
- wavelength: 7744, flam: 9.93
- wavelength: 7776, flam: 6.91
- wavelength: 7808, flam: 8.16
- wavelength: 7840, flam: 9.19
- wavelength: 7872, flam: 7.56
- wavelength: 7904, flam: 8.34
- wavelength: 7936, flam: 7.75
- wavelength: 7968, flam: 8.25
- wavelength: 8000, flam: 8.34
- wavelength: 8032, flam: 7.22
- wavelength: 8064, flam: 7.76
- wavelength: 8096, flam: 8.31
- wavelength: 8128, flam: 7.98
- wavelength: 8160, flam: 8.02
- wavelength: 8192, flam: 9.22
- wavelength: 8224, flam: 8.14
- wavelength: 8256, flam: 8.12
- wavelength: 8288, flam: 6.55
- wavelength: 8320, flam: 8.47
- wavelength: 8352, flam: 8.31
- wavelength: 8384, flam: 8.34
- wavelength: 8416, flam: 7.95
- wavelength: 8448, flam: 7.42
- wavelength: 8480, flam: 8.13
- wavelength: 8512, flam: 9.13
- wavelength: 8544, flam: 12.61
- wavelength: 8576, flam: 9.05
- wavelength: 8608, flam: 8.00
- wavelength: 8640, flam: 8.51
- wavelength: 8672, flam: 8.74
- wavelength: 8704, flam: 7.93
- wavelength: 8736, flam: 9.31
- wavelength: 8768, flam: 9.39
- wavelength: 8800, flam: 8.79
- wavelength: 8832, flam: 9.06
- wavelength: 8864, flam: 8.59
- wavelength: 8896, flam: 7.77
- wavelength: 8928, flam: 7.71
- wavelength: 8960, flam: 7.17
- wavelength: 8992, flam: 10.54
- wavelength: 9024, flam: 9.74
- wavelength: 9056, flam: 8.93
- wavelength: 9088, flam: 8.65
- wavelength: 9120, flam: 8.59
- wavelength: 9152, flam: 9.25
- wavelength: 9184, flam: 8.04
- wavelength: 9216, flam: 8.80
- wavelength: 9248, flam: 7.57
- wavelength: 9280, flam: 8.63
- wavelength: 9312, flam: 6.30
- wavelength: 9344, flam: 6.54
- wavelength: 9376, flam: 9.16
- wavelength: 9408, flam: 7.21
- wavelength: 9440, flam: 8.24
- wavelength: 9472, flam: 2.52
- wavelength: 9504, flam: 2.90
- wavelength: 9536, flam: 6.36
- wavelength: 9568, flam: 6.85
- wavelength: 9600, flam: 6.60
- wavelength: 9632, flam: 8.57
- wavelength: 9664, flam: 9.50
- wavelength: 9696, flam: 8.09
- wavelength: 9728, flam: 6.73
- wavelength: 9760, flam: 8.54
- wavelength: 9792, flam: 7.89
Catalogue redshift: 0.30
